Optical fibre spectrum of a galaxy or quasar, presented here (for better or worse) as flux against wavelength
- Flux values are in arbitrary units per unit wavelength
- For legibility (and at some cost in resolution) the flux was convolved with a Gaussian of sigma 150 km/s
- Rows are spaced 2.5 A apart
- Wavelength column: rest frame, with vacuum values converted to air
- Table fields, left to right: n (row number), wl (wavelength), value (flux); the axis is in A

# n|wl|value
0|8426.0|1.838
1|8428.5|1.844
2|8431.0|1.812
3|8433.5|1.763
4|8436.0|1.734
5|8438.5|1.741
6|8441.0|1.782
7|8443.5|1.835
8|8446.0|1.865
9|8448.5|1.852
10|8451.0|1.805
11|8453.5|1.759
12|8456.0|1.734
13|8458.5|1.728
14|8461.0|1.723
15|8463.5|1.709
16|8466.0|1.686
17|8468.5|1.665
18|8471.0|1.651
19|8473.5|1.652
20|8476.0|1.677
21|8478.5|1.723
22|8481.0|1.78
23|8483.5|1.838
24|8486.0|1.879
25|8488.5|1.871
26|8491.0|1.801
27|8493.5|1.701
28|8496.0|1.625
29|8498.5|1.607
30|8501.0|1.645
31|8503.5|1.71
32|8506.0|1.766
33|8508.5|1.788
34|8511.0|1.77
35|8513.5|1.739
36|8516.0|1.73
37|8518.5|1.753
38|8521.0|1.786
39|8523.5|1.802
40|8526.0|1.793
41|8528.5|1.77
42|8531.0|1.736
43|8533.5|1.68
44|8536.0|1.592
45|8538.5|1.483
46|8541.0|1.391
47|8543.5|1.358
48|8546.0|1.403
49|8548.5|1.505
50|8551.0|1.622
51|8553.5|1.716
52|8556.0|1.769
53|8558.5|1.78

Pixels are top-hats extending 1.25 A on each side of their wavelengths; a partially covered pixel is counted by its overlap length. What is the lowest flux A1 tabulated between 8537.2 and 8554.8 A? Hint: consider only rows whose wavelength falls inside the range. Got 1.358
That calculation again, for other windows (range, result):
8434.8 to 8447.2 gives 1.734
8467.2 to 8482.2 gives 1.651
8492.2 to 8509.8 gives 1.607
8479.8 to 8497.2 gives 1.625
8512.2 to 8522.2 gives 1.73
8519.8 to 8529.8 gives 1.77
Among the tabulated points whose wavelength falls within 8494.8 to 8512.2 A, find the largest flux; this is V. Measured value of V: 1.788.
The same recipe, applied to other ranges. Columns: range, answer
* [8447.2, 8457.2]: 1.852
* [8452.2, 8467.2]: 1.759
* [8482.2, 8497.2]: 1.879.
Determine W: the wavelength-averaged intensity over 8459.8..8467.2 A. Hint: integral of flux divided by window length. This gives 1.71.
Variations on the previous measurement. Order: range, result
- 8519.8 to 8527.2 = 1.79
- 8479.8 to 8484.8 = 1.81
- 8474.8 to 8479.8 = 1.7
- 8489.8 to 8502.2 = 1.68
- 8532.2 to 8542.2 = 1.54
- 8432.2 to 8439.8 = 1.75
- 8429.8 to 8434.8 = 1.79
